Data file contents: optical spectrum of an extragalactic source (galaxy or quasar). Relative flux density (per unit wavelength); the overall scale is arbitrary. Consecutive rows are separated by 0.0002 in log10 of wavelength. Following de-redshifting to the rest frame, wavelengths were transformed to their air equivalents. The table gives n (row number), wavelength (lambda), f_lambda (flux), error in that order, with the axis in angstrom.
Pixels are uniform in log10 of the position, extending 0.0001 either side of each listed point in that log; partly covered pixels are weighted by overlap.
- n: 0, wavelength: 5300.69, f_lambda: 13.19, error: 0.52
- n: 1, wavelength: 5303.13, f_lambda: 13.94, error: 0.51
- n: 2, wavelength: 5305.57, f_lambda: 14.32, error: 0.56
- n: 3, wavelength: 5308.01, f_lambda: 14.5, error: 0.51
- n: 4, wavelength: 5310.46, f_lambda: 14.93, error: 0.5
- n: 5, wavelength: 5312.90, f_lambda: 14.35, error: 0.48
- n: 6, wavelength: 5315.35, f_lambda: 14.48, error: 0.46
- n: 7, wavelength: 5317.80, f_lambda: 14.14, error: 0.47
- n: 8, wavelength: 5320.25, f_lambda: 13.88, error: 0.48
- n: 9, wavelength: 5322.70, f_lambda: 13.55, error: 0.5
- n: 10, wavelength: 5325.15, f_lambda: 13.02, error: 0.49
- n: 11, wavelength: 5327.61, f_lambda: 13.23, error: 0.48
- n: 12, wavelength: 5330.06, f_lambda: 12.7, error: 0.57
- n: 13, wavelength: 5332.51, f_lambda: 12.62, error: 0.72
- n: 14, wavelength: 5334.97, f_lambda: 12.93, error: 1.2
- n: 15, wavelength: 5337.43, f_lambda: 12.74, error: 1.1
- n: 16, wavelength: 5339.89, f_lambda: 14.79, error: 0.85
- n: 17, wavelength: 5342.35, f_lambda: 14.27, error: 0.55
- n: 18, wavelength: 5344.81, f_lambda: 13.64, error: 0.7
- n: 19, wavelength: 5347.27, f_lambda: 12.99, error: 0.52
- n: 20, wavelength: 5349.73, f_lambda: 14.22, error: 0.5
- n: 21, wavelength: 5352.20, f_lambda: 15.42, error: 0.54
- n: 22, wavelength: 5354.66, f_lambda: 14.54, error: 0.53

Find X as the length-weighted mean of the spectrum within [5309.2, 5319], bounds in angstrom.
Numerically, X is 14.5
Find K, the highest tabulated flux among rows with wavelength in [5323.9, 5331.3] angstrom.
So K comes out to 13.23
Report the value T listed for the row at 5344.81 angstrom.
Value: 13.64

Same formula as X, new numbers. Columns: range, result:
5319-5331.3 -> 13.3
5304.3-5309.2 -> 14.4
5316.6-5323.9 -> 13.9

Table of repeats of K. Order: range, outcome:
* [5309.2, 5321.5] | 14.93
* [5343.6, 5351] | 14.22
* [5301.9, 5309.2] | 14.5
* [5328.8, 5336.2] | 12.93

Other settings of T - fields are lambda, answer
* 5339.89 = 14.79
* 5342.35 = 14.27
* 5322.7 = 13.55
